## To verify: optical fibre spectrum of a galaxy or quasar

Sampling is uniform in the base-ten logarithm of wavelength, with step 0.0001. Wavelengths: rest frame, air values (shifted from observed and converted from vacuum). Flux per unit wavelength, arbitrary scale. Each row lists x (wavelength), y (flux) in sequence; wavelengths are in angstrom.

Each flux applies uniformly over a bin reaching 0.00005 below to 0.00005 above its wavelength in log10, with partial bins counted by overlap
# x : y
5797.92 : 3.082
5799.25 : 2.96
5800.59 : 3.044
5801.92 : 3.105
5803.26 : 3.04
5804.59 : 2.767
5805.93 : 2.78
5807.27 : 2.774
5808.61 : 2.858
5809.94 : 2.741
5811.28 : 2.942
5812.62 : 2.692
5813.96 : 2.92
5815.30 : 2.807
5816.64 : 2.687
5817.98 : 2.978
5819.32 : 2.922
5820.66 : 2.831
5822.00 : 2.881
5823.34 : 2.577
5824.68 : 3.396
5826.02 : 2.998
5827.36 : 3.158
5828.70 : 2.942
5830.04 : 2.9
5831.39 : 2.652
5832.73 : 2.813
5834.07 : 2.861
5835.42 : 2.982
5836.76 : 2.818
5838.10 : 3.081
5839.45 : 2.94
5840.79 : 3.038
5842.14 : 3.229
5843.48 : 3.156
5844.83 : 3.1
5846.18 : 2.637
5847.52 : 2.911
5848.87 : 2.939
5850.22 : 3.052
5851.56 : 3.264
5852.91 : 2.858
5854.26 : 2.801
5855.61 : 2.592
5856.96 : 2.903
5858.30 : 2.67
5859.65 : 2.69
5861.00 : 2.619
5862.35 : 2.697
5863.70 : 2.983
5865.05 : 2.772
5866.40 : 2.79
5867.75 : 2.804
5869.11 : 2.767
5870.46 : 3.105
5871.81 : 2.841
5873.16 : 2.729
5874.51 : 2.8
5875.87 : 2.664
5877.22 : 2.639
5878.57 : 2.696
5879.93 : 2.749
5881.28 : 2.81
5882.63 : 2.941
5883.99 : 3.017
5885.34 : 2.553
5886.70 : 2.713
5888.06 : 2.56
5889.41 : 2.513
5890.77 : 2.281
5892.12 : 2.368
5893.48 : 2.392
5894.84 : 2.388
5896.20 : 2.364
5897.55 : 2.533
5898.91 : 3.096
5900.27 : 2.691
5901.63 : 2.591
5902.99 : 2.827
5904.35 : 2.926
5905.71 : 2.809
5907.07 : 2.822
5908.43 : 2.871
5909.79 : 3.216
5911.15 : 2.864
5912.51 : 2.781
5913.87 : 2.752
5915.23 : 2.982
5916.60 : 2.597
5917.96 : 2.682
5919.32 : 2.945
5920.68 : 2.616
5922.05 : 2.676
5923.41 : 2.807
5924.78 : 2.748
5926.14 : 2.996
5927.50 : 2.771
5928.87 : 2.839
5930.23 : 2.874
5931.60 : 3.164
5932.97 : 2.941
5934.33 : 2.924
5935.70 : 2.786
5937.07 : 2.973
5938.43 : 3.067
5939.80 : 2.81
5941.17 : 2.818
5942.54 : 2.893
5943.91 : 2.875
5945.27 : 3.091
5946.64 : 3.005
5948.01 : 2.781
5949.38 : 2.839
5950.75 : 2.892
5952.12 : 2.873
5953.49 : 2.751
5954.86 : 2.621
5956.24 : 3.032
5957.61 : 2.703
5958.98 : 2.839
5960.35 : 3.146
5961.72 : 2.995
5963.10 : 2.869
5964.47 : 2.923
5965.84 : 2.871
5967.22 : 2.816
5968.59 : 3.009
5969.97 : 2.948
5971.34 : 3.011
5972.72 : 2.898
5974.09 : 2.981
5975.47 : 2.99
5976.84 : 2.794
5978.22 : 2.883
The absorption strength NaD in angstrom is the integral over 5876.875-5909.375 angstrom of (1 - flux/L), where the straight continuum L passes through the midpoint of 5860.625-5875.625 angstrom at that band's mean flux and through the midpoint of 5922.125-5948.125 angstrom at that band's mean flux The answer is 1.9 angstrom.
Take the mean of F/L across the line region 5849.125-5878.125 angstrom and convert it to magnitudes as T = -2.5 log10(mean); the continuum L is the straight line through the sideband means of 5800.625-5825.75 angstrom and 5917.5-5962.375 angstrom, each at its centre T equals 0.02 mag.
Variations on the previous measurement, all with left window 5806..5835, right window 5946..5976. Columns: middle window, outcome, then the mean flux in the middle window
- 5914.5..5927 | 0.04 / 2.78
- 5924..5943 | 0.00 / 2.9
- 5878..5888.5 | 0.05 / 2.76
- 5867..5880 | 0.04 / 2.78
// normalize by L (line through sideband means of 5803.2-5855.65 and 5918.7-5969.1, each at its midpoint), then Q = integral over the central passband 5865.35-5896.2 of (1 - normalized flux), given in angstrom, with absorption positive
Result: 2.30 angstrom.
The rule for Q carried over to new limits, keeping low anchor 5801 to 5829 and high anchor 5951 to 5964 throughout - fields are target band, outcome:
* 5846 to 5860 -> 0.15 angstrom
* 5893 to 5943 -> 1.22 angstrom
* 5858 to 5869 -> 0.50 angstrom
